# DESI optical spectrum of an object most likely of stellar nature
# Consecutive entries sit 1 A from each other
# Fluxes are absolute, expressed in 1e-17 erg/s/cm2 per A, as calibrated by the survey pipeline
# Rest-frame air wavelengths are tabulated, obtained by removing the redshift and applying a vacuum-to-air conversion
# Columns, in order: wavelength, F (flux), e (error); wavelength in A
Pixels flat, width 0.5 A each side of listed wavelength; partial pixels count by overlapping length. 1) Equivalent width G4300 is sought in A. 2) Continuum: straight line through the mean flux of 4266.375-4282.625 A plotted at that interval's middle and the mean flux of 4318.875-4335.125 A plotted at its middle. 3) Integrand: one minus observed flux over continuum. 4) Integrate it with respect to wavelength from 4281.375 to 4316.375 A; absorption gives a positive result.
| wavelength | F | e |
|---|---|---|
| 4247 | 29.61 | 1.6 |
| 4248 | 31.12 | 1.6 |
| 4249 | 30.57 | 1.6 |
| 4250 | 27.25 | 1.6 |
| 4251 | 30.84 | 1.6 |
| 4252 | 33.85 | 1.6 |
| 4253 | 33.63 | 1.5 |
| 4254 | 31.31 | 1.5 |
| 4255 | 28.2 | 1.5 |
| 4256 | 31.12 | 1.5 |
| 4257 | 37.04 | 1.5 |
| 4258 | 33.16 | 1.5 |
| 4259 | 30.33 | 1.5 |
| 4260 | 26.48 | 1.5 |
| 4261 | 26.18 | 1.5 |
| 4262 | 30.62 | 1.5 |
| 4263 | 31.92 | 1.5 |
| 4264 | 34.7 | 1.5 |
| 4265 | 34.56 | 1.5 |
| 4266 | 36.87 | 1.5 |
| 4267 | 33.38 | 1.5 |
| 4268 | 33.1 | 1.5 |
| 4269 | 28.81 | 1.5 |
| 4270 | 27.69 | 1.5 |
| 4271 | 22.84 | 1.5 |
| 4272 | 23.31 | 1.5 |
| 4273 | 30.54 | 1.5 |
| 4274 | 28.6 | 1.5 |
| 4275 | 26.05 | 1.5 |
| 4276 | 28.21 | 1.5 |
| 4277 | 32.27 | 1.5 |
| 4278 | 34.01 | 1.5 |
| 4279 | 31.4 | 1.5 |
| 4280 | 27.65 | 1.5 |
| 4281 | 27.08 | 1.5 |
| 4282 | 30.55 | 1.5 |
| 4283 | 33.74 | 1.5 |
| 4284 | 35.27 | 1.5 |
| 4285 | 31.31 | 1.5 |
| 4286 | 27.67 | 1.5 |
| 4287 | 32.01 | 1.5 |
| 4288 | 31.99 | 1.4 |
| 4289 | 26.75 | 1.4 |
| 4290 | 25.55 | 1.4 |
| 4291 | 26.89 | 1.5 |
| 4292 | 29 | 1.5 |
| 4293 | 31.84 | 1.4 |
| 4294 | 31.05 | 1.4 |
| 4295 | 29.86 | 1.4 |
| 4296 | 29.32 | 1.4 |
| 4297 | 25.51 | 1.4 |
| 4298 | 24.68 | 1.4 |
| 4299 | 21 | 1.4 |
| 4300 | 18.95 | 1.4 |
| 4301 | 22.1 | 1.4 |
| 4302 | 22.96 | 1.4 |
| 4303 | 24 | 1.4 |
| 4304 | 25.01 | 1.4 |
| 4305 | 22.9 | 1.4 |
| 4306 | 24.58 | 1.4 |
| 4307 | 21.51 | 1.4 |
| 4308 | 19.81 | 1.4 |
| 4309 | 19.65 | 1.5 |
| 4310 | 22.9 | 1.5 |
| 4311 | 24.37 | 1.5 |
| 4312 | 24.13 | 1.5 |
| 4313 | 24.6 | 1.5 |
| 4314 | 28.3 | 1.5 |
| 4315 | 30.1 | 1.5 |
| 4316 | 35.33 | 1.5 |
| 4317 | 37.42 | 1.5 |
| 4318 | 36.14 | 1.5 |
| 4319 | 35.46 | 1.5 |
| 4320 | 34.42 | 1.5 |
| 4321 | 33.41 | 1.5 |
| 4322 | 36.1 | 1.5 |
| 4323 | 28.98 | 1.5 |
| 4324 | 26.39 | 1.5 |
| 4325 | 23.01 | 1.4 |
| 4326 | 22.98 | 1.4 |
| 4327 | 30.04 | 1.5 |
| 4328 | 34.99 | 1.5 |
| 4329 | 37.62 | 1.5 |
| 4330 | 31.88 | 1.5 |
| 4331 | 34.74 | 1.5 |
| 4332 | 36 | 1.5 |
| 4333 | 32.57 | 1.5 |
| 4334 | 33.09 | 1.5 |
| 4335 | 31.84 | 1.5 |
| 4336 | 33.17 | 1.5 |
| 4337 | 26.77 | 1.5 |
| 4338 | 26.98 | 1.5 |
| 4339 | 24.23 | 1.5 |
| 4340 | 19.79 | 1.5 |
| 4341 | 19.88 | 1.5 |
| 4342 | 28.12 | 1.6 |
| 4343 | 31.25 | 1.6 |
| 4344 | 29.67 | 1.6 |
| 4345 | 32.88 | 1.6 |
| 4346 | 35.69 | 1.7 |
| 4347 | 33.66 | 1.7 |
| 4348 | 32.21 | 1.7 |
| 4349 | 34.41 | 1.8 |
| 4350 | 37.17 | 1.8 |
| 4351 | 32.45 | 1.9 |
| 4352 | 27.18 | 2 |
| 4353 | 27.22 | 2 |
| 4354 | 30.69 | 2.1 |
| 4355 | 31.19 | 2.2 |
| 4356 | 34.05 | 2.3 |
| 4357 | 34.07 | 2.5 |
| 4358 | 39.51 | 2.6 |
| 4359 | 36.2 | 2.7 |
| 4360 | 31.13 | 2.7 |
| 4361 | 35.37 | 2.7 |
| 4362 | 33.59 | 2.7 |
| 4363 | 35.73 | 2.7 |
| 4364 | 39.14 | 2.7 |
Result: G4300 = 4.3 A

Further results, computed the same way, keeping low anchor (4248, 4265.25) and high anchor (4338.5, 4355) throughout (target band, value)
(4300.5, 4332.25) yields 1.9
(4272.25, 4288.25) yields 0.2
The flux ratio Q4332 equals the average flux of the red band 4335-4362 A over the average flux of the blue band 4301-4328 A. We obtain 1.1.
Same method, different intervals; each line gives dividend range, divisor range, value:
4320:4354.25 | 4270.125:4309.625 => 1.13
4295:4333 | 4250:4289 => 0.91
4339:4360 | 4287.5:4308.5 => 1.22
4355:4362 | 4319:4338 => 1.10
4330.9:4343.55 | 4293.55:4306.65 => 1.17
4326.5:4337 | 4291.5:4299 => 1.18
